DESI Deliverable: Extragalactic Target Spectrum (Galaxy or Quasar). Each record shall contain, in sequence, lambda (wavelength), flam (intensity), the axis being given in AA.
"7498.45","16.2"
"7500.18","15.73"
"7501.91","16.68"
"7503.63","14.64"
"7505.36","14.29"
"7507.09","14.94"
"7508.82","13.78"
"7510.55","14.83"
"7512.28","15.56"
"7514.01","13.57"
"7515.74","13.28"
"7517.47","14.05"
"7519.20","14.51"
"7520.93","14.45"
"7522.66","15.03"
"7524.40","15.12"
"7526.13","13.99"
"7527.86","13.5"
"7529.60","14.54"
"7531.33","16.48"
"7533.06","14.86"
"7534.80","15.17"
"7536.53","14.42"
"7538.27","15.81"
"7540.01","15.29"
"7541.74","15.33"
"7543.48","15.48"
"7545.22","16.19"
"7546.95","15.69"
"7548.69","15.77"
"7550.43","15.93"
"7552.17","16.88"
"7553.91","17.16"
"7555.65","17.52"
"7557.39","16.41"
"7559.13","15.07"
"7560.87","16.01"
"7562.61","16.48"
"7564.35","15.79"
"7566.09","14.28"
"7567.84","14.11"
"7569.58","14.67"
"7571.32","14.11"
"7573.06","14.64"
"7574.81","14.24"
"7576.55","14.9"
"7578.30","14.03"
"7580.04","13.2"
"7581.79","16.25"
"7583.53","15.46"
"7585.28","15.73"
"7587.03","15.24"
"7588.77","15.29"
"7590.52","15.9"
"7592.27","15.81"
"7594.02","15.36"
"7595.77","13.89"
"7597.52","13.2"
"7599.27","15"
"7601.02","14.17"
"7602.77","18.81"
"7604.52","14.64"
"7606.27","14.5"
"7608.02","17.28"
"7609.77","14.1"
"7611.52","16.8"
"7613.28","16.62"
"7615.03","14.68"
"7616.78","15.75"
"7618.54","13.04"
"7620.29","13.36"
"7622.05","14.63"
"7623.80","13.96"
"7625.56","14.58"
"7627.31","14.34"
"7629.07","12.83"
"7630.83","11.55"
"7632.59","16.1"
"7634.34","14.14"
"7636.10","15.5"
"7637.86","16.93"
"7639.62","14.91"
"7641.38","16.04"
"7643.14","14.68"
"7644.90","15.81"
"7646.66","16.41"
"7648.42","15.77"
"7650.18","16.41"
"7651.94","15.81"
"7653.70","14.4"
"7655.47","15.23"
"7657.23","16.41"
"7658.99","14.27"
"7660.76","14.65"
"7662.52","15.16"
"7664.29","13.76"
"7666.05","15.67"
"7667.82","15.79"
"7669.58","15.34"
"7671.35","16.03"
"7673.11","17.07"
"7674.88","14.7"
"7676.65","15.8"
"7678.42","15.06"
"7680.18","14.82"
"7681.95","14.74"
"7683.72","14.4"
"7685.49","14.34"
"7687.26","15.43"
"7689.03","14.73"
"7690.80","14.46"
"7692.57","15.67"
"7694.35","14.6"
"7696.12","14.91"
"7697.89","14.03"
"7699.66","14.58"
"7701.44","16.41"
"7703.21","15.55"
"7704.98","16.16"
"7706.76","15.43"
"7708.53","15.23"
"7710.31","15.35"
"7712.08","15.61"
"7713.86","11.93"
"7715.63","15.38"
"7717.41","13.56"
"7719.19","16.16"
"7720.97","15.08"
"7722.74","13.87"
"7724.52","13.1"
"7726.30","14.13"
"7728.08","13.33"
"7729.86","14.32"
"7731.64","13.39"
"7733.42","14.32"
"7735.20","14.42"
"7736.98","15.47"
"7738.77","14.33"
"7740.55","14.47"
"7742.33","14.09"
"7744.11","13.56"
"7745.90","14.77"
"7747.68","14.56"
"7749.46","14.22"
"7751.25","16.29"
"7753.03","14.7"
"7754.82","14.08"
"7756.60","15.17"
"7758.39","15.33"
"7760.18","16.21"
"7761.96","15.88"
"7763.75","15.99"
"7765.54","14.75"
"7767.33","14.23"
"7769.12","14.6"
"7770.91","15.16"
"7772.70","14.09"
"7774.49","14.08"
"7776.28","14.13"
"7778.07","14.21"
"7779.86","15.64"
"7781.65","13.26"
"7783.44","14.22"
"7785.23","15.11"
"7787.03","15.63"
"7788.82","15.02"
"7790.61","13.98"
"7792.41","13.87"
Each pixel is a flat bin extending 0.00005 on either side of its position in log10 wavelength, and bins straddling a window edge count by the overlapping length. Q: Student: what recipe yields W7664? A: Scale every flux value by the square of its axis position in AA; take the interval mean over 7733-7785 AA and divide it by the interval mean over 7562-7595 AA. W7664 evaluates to 1.03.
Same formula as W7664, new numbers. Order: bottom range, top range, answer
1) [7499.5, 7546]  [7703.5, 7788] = 1.05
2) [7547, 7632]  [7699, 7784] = 1.01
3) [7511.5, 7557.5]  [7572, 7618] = 1.01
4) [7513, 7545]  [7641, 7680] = 1.08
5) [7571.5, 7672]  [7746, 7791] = 1.02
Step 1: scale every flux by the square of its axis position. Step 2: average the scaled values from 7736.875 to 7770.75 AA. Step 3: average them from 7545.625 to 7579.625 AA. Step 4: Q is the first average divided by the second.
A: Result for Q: 1.0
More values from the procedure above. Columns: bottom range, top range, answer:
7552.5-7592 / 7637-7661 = 1.04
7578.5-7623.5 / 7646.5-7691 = 1.03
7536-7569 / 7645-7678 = 1.01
